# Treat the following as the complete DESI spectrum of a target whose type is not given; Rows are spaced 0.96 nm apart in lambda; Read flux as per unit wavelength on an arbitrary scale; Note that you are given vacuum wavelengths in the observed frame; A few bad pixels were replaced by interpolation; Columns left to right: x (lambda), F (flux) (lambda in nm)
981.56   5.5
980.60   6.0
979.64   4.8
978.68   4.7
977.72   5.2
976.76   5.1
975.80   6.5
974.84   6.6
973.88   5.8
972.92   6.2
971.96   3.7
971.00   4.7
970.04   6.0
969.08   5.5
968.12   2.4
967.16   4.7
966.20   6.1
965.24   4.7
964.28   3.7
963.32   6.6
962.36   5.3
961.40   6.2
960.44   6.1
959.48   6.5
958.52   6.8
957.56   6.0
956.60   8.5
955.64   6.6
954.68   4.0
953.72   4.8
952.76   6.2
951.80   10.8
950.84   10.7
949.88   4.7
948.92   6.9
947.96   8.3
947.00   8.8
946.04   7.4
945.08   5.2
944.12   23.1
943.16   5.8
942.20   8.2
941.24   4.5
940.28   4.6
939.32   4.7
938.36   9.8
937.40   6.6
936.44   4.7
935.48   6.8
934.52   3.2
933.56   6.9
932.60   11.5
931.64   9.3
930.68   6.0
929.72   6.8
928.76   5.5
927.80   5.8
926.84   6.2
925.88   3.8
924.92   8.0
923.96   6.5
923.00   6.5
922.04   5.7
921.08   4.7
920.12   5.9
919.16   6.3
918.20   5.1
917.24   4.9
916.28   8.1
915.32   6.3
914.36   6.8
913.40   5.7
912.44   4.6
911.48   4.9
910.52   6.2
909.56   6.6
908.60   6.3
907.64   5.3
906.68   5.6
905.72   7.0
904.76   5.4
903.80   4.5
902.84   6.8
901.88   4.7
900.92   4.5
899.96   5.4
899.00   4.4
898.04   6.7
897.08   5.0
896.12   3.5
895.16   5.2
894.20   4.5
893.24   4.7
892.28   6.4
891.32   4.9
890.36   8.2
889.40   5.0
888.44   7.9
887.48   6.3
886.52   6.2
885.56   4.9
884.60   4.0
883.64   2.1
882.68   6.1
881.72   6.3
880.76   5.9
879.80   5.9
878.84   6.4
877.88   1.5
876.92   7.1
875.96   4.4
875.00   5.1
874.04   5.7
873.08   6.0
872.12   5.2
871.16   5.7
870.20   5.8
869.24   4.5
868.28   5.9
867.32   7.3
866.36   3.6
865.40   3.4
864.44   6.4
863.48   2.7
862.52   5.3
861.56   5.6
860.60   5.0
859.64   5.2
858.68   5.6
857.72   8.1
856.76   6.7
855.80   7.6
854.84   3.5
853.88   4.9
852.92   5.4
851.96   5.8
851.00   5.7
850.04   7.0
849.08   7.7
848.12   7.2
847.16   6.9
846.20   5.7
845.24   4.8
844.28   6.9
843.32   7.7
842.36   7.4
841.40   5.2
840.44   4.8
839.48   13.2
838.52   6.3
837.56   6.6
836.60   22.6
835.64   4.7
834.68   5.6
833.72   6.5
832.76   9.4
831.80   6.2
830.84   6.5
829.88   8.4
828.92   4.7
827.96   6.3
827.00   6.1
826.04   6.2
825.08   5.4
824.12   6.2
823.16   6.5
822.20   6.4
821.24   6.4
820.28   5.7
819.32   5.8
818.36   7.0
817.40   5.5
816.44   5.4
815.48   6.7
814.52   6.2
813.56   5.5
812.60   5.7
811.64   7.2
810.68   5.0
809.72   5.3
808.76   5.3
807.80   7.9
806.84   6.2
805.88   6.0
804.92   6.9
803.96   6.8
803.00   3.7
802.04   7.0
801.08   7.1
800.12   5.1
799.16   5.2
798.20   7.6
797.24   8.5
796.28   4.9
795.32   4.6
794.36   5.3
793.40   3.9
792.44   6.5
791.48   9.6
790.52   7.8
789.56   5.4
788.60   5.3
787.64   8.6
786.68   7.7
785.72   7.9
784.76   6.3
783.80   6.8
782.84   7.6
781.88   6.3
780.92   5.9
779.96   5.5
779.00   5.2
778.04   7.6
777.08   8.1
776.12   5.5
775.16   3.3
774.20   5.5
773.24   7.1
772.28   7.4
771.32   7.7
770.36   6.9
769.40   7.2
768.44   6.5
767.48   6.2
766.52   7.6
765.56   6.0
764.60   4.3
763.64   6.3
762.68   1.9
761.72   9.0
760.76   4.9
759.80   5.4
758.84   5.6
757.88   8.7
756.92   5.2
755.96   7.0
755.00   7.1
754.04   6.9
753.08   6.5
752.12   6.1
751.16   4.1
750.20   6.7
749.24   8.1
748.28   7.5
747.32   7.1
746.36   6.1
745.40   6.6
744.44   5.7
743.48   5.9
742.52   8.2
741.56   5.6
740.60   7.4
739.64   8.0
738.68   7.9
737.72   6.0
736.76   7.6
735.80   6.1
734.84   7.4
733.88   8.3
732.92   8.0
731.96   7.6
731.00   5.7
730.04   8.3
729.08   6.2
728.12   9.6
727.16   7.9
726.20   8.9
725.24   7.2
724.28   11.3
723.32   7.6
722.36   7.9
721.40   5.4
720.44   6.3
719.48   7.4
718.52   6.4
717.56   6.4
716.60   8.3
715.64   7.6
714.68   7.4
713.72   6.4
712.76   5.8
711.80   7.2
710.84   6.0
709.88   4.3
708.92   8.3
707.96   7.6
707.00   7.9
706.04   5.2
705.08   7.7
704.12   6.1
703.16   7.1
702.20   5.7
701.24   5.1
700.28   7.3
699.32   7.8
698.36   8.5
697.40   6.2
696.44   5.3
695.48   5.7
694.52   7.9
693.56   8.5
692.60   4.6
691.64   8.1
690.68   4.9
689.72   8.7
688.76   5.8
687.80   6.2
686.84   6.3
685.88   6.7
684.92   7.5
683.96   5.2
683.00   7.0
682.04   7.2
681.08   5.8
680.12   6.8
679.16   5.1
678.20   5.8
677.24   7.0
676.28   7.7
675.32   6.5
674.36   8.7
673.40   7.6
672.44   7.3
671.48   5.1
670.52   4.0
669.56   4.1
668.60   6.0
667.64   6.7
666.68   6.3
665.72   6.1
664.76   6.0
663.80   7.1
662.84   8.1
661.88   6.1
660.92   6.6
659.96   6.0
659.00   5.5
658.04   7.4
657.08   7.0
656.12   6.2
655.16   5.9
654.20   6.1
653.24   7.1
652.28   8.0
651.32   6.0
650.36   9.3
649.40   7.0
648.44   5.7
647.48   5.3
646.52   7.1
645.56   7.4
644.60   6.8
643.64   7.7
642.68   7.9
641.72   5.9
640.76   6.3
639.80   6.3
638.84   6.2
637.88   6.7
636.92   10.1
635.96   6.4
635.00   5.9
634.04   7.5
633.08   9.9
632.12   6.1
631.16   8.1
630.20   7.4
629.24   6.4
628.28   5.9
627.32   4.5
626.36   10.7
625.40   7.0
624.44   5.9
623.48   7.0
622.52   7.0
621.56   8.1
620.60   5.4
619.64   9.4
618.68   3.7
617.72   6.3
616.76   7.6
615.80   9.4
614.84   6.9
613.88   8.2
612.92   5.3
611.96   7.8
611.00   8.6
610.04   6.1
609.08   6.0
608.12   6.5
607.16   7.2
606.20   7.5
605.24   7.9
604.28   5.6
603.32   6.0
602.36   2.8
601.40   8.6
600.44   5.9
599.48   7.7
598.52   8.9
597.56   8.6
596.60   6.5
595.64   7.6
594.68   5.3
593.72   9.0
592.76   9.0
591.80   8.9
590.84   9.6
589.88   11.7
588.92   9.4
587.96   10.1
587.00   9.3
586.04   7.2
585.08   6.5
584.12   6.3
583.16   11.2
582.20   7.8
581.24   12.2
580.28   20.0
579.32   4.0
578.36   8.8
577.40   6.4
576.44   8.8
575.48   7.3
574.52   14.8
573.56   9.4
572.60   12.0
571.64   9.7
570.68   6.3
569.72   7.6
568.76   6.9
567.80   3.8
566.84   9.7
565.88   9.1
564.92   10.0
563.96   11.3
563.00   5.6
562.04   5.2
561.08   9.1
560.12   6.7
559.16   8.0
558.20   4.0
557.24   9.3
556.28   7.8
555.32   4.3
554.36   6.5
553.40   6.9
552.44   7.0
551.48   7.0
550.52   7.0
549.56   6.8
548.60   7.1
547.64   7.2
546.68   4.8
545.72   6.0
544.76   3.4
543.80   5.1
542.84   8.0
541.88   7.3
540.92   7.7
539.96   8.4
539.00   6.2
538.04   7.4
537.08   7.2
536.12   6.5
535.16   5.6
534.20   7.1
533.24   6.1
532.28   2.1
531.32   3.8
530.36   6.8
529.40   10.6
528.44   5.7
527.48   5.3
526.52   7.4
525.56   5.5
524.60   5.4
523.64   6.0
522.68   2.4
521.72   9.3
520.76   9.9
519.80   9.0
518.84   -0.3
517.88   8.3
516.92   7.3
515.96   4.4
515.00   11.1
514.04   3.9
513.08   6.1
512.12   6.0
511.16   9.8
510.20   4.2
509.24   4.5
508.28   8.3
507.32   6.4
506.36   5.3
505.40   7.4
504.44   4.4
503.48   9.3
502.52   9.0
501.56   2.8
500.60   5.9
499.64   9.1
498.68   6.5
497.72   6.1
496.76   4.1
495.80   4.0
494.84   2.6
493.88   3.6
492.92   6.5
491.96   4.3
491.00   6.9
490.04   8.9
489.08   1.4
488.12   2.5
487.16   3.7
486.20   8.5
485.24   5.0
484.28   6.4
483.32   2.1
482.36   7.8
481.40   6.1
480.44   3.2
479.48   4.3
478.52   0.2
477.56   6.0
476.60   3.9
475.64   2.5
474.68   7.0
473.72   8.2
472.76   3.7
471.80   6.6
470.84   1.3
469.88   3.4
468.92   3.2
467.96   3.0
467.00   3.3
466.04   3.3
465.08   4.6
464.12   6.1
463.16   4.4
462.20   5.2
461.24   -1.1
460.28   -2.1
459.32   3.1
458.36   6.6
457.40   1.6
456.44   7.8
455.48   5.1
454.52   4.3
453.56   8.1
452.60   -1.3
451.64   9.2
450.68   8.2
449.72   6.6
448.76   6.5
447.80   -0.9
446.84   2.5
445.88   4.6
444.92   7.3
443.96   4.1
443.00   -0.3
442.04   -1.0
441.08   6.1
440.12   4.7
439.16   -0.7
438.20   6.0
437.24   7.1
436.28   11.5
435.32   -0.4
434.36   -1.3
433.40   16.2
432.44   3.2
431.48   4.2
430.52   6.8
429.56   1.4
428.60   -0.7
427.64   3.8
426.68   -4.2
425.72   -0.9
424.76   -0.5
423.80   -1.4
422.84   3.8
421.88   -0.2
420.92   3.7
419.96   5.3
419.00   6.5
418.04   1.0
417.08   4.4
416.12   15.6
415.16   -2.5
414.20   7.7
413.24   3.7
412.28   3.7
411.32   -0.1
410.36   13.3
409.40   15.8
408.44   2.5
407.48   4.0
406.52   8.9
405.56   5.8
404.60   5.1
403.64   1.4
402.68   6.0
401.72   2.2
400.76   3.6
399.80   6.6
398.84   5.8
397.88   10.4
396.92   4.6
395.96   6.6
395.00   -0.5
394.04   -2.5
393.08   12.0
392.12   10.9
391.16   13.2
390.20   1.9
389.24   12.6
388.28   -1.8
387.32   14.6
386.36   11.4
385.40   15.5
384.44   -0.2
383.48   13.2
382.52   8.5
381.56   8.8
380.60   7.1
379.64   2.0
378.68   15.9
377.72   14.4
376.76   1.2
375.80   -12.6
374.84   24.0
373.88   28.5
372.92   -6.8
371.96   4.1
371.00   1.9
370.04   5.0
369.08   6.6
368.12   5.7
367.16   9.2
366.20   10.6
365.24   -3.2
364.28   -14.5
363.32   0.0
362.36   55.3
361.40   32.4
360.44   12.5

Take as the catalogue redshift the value 0.27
